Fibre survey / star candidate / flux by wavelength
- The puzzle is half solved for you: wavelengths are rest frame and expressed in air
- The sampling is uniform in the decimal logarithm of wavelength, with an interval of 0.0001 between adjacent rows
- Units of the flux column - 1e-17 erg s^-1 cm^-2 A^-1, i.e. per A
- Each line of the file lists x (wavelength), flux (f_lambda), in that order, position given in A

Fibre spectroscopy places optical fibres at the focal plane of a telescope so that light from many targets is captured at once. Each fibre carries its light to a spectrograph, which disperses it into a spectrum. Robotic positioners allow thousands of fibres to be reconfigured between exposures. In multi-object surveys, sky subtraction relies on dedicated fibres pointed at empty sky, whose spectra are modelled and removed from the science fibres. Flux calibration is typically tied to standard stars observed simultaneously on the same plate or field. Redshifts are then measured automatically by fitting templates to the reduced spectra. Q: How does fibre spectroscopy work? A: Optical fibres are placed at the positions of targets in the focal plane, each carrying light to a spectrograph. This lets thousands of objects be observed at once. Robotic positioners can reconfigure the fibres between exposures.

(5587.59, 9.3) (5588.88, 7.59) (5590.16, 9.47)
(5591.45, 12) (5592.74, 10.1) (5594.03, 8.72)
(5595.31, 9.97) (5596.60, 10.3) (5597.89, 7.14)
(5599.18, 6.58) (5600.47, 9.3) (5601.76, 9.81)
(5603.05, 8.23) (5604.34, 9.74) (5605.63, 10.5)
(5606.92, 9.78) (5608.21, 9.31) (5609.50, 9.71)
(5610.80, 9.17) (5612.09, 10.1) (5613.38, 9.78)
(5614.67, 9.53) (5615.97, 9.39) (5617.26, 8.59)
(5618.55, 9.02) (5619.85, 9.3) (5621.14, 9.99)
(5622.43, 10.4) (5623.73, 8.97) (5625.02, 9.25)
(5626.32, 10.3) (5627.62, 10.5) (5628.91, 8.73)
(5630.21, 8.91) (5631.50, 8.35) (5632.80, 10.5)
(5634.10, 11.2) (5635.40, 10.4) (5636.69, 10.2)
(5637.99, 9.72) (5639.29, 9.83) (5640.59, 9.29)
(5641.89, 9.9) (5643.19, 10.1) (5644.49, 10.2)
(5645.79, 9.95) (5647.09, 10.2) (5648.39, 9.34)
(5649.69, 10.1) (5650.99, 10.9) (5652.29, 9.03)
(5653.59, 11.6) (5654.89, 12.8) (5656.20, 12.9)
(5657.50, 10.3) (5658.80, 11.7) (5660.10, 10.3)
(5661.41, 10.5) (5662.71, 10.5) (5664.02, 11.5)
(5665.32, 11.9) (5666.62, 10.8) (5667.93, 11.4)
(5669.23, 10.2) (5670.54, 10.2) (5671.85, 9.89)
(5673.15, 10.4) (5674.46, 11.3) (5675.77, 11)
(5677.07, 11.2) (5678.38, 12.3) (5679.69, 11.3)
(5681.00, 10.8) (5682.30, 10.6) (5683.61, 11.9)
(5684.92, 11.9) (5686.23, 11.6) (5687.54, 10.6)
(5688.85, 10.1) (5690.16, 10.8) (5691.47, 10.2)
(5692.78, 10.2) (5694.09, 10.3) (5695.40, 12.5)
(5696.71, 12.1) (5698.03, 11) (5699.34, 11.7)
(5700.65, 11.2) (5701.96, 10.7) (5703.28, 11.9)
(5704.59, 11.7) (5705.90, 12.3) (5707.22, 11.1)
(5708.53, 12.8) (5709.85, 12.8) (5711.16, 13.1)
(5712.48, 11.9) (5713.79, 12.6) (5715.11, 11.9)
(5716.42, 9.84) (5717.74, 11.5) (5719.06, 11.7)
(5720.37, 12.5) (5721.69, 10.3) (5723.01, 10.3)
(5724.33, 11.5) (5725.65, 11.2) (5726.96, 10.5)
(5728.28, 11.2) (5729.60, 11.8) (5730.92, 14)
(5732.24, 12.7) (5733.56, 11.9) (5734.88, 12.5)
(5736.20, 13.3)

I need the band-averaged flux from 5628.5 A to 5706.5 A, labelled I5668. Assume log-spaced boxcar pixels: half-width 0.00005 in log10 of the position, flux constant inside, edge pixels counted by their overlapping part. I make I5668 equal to 10.8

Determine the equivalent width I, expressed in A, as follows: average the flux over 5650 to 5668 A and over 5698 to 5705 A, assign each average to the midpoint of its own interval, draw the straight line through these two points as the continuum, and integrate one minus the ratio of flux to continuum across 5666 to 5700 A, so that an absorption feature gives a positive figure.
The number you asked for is 0.80 A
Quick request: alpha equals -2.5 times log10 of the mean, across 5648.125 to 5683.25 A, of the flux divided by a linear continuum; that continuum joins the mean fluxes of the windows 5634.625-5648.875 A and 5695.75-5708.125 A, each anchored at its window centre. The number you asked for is -0.04 mag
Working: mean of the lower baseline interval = 9.94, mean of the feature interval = 10.9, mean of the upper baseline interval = 11.6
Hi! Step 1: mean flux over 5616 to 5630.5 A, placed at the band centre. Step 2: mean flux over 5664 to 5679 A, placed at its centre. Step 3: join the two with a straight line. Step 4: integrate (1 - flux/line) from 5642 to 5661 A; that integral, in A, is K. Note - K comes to -0.53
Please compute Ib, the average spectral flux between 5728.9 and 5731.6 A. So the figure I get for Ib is 12.9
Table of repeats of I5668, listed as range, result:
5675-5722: 11.5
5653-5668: 11.3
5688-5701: 11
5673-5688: 11.3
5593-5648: 9.55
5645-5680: 10.9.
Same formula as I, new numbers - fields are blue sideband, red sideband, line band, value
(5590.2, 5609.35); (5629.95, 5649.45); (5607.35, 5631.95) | 0.5 A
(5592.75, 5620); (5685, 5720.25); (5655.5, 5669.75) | -0.7 A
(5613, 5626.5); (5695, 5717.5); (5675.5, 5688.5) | -0.2 A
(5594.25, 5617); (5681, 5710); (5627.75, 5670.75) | -0.5 A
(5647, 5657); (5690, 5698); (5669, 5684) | 0.1 A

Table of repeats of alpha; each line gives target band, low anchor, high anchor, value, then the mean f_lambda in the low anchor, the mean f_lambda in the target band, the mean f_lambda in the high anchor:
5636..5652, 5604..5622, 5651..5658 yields 0.09 mag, 9.57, 9.96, 11.3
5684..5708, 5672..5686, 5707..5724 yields 0.02 mag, 11.2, 11.2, 11.7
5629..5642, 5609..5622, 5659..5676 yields 0.02 mag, 9.47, 9.78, 10.8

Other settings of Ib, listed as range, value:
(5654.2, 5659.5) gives 11.9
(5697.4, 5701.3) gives 11.3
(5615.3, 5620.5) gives 9.07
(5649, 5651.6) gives 10.5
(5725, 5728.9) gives 11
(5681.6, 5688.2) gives 11.3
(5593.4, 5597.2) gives 9.68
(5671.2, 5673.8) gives 10.2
